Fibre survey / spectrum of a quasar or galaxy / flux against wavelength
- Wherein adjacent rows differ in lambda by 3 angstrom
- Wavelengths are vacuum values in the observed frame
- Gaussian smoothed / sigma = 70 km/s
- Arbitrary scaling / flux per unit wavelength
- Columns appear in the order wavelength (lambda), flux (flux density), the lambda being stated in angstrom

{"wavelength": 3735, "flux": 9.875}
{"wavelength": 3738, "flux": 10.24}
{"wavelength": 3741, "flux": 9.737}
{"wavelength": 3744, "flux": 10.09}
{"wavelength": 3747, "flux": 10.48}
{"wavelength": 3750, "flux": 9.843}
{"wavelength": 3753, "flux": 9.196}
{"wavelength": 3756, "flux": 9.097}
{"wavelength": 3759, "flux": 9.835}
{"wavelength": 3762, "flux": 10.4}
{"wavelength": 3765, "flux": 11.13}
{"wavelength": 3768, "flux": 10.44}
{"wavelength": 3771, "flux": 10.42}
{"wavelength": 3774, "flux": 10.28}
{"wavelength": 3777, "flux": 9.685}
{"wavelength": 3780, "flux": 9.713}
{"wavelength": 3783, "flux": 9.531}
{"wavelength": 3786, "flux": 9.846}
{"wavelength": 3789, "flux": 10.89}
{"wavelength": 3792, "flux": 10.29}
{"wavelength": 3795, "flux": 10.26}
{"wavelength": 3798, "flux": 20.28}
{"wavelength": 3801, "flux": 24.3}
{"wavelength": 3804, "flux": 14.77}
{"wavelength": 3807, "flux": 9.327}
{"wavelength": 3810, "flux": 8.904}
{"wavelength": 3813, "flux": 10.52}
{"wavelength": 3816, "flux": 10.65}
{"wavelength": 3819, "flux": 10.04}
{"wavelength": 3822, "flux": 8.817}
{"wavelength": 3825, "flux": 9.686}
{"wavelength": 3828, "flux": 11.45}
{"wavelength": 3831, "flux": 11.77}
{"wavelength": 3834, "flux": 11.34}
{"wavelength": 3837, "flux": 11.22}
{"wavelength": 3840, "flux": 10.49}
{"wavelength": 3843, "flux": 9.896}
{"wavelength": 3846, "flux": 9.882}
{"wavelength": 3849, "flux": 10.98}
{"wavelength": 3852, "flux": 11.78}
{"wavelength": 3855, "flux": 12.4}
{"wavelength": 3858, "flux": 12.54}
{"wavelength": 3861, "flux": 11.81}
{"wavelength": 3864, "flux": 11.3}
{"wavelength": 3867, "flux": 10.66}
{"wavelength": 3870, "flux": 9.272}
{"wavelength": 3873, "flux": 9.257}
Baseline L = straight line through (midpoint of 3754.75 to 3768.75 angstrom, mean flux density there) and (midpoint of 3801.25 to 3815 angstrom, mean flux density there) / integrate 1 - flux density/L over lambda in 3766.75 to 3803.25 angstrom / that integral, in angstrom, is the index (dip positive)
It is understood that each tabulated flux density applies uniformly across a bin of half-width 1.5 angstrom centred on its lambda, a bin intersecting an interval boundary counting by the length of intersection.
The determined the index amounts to -3.2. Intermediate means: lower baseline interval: 10.2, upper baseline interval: 12.1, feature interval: 12.2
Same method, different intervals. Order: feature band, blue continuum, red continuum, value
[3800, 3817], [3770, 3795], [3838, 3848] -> -4.5 angstrom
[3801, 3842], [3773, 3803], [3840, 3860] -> 2.3 angstrom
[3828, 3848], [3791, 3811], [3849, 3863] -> 3.0 angstrom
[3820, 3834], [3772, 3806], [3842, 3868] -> 1.6 angstrom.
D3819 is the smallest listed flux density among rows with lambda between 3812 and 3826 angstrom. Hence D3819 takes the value 8.817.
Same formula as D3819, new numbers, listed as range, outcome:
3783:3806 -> 9.531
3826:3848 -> 9.882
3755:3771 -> 9.097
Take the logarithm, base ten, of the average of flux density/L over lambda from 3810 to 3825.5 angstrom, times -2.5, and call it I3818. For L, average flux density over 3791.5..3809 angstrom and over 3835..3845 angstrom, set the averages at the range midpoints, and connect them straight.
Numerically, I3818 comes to 0.30 mag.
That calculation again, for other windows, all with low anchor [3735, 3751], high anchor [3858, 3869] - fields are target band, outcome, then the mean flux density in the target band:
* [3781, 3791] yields 0.05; 10.1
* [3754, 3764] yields 0.05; 9.82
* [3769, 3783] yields 0.05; 9.99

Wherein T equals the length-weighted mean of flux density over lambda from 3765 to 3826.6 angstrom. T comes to 11.4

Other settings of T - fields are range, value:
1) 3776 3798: 10.7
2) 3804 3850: 10.5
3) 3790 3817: 13.3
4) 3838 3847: 10.2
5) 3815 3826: 9.76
